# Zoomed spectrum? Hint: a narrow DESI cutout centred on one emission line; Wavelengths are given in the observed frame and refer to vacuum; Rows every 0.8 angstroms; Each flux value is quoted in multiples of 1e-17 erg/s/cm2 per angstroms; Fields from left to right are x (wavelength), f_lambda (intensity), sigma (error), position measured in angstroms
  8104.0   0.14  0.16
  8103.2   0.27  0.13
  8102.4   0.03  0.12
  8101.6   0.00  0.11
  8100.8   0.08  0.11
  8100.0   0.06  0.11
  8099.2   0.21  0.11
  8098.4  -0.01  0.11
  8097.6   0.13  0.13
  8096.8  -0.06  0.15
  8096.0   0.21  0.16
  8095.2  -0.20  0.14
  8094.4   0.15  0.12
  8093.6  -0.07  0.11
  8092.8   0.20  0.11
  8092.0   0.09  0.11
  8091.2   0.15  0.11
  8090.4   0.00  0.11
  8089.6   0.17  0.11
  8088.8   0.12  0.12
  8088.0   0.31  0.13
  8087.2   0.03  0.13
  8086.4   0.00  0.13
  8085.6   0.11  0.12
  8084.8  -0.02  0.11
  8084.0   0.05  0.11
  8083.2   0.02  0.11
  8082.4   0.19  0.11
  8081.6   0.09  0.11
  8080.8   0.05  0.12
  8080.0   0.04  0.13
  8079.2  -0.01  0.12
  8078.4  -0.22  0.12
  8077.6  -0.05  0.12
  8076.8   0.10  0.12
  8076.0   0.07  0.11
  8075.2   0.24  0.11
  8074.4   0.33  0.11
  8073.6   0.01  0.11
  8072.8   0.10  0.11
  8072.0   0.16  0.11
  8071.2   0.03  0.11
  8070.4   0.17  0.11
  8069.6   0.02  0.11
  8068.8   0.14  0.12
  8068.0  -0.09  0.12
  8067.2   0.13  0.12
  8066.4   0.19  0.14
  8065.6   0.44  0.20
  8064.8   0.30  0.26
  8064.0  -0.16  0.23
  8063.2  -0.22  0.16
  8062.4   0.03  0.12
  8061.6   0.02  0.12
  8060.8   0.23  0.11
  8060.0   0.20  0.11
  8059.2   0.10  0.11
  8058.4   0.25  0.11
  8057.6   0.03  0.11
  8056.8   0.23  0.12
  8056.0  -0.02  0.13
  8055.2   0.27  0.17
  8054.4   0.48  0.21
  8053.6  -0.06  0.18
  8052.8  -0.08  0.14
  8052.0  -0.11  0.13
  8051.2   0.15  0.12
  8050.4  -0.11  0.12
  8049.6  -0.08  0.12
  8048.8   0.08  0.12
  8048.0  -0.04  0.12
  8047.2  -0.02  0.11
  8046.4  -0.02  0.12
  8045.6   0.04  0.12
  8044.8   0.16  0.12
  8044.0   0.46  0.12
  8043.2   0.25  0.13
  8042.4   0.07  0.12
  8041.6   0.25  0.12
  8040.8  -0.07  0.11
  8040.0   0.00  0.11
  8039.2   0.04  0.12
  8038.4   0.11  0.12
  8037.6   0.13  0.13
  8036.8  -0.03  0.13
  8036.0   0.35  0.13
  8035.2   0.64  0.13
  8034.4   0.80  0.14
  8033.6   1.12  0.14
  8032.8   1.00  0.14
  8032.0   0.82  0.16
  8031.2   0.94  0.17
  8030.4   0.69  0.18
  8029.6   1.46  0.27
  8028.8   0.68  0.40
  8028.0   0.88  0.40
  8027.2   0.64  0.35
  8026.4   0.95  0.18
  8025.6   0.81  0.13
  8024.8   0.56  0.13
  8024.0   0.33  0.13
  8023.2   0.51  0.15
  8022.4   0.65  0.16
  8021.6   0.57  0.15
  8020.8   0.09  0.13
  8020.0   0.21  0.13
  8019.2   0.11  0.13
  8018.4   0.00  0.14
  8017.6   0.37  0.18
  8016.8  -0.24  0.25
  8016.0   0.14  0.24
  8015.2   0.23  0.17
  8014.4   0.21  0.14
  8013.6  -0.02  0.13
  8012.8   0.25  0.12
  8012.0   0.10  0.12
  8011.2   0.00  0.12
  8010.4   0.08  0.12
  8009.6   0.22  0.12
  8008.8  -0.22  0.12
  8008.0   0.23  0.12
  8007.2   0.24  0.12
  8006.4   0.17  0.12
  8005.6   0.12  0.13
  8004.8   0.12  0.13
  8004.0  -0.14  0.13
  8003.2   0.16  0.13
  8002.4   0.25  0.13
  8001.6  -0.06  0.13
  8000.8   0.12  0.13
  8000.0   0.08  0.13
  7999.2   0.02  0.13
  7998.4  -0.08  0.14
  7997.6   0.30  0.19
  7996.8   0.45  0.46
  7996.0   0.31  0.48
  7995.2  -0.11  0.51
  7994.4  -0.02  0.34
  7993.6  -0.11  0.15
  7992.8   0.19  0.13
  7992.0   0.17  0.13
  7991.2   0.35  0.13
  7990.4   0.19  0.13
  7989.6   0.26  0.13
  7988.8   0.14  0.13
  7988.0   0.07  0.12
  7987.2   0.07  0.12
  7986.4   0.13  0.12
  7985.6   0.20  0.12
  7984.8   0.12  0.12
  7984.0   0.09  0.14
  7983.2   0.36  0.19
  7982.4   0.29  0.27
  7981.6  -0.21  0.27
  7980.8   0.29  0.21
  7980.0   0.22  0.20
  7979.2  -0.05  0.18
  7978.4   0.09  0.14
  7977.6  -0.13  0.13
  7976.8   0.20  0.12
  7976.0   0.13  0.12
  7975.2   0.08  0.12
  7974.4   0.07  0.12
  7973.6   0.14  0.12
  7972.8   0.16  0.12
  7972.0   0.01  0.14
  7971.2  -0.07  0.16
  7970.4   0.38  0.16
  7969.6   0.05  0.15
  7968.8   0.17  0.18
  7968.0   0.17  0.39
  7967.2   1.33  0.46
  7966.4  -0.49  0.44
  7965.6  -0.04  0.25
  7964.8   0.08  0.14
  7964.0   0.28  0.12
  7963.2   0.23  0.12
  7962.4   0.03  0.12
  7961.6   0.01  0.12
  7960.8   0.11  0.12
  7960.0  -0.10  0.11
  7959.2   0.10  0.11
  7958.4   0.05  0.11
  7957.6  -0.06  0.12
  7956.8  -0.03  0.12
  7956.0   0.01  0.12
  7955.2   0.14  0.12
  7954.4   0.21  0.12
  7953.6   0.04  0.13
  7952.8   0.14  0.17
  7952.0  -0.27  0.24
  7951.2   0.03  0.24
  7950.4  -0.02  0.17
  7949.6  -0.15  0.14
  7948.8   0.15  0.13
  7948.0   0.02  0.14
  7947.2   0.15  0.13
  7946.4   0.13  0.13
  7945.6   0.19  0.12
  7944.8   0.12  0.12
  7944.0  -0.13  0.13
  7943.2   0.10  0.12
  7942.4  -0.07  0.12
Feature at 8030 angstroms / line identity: [O II]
